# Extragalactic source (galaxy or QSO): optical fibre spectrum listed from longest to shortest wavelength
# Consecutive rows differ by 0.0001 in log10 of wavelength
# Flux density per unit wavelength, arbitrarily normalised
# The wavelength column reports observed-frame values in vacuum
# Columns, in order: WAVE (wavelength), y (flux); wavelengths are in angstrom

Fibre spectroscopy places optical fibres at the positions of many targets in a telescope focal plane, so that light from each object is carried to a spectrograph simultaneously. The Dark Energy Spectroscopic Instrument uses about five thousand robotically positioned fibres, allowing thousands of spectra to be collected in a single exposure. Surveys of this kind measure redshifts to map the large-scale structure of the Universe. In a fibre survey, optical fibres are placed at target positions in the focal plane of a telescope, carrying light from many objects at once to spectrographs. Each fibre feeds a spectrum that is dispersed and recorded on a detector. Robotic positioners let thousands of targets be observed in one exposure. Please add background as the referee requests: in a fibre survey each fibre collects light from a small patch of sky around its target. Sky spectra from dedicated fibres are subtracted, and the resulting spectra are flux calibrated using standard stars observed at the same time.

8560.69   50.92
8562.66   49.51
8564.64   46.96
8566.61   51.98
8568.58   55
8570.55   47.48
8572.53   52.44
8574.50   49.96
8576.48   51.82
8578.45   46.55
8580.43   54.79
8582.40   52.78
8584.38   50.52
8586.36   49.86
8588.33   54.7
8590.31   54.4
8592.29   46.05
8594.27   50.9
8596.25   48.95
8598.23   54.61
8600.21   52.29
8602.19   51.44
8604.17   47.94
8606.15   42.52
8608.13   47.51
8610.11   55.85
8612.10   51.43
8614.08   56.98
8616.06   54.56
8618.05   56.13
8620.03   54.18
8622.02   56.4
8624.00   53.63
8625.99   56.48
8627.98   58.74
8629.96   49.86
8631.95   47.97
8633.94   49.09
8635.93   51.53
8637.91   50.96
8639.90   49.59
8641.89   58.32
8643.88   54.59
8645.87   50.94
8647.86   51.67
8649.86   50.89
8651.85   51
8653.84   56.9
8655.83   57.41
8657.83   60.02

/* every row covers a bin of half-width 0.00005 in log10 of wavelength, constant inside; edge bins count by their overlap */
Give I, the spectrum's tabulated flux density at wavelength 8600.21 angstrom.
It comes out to 52.29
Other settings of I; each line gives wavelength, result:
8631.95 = 47.97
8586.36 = 49.86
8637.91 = 50.96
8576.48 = 51.82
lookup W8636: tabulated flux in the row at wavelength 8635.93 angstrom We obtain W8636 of 51.53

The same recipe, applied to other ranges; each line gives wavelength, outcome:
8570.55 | 47.48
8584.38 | 50.52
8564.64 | 46.96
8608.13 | 47.51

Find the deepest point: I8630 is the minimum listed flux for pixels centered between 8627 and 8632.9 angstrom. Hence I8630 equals 47.97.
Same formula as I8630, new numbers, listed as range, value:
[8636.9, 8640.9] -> 49.59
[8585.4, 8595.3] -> 46.05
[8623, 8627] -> 53.63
